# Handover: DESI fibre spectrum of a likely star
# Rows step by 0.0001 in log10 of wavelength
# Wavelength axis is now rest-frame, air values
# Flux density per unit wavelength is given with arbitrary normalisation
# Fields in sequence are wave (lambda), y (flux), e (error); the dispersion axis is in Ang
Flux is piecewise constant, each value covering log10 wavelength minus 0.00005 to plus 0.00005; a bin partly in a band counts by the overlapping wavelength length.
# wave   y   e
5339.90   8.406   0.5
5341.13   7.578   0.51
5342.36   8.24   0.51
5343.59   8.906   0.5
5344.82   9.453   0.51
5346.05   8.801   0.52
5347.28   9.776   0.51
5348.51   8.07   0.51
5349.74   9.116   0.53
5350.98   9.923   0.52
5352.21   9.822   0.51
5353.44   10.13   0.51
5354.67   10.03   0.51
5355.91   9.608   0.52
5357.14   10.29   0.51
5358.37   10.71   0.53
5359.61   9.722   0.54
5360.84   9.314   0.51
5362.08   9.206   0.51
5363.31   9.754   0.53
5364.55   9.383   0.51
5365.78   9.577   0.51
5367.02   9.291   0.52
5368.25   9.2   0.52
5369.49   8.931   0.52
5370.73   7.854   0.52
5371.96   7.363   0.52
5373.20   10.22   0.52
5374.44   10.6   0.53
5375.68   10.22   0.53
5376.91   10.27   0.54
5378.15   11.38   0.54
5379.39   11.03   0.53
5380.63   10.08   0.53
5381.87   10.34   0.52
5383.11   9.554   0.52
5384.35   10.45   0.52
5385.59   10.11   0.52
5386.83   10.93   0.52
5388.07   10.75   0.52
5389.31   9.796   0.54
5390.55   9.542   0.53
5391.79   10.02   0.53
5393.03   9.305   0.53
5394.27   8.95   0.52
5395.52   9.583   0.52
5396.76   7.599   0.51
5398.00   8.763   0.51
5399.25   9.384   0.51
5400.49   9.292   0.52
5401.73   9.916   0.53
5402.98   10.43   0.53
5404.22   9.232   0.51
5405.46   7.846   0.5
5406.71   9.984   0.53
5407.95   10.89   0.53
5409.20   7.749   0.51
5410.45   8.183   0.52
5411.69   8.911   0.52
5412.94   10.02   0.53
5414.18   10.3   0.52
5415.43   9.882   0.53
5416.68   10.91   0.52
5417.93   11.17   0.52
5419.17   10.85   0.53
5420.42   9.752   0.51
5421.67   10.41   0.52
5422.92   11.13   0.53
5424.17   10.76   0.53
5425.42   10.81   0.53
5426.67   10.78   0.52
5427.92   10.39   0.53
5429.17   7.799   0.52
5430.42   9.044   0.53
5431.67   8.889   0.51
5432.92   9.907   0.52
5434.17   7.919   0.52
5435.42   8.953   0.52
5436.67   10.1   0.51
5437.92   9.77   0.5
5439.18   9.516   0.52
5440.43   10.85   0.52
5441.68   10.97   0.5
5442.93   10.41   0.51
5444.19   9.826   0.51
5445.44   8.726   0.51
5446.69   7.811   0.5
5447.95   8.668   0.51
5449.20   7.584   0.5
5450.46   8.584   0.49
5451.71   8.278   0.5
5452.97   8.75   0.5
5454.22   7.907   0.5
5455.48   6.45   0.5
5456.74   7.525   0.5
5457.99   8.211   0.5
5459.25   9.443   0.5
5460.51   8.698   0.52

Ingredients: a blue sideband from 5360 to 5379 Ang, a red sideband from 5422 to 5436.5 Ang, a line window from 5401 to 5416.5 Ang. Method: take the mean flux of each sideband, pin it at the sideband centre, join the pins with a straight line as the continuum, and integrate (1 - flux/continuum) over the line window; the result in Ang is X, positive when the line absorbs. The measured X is 0.2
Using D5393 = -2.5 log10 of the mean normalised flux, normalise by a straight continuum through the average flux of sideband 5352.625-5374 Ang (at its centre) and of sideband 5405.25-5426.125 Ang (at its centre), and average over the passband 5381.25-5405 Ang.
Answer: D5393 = 0.01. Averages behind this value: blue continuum 9.46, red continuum 10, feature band 9.67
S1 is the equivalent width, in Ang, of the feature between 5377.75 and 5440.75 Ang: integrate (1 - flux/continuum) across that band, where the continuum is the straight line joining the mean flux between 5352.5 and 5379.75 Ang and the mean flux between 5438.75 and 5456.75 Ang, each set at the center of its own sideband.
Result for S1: -3.7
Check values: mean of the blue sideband 9.72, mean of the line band 9.79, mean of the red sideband 8.83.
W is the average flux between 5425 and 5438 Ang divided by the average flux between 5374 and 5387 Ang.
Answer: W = 0.9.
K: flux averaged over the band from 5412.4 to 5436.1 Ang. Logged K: 9.98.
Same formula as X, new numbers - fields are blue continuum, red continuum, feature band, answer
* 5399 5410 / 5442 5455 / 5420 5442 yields -2.19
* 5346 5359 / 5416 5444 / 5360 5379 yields 0.48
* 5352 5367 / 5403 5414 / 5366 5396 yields -0.91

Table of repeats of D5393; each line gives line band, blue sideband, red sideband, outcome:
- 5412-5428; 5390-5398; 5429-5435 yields -0.18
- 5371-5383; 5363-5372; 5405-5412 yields -0.12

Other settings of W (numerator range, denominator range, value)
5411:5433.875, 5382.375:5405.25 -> 1.05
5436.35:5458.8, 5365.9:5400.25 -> 0.92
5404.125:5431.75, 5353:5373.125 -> 1.05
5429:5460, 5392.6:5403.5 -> 0.96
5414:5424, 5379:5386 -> 1.03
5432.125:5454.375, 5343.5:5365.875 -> 0.96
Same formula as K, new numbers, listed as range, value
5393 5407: 9.16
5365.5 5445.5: 9.75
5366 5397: 9.76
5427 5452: 9.23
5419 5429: 10.5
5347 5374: 9.42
